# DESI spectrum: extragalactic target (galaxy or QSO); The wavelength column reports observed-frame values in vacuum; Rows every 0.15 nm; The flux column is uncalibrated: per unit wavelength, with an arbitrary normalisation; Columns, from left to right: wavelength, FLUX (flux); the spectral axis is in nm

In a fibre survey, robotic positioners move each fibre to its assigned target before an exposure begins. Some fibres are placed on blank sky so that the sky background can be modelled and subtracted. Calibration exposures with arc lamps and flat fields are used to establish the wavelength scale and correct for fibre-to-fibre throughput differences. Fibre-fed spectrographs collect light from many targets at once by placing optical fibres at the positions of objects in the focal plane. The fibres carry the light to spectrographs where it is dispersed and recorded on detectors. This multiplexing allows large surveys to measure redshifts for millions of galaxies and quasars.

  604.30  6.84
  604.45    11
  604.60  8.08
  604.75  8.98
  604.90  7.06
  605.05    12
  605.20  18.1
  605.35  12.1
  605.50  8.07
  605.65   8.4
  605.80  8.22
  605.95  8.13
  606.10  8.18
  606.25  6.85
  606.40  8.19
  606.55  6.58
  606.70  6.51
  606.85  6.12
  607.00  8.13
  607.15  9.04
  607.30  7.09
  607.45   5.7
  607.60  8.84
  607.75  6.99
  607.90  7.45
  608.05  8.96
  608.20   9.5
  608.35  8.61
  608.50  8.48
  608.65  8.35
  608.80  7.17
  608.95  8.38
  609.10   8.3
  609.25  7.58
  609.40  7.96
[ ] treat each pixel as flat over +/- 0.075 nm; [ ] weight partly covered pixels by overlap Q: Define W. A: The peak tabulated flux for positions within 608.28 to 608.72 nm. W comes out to 8.61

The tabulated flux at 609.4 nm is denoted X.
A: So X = 7.96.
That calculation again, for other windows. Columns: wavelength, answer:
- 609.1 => 8.3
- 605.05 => 12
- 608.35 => 8.61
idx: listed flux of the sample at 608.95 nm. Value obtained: 8.38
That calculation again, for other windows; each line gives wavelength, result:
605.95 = 8.13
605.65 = 8.4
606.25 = 6.85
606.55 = 6.58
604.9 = 7.06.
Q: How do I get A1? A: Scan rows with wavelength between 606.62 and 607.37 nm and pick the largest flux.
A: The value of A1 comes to 9.04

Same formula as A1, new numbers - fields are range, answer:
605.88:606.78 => 8.19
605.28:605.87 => 12.1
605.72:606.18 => 8.22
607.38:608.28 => 9.5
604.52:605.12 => 12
